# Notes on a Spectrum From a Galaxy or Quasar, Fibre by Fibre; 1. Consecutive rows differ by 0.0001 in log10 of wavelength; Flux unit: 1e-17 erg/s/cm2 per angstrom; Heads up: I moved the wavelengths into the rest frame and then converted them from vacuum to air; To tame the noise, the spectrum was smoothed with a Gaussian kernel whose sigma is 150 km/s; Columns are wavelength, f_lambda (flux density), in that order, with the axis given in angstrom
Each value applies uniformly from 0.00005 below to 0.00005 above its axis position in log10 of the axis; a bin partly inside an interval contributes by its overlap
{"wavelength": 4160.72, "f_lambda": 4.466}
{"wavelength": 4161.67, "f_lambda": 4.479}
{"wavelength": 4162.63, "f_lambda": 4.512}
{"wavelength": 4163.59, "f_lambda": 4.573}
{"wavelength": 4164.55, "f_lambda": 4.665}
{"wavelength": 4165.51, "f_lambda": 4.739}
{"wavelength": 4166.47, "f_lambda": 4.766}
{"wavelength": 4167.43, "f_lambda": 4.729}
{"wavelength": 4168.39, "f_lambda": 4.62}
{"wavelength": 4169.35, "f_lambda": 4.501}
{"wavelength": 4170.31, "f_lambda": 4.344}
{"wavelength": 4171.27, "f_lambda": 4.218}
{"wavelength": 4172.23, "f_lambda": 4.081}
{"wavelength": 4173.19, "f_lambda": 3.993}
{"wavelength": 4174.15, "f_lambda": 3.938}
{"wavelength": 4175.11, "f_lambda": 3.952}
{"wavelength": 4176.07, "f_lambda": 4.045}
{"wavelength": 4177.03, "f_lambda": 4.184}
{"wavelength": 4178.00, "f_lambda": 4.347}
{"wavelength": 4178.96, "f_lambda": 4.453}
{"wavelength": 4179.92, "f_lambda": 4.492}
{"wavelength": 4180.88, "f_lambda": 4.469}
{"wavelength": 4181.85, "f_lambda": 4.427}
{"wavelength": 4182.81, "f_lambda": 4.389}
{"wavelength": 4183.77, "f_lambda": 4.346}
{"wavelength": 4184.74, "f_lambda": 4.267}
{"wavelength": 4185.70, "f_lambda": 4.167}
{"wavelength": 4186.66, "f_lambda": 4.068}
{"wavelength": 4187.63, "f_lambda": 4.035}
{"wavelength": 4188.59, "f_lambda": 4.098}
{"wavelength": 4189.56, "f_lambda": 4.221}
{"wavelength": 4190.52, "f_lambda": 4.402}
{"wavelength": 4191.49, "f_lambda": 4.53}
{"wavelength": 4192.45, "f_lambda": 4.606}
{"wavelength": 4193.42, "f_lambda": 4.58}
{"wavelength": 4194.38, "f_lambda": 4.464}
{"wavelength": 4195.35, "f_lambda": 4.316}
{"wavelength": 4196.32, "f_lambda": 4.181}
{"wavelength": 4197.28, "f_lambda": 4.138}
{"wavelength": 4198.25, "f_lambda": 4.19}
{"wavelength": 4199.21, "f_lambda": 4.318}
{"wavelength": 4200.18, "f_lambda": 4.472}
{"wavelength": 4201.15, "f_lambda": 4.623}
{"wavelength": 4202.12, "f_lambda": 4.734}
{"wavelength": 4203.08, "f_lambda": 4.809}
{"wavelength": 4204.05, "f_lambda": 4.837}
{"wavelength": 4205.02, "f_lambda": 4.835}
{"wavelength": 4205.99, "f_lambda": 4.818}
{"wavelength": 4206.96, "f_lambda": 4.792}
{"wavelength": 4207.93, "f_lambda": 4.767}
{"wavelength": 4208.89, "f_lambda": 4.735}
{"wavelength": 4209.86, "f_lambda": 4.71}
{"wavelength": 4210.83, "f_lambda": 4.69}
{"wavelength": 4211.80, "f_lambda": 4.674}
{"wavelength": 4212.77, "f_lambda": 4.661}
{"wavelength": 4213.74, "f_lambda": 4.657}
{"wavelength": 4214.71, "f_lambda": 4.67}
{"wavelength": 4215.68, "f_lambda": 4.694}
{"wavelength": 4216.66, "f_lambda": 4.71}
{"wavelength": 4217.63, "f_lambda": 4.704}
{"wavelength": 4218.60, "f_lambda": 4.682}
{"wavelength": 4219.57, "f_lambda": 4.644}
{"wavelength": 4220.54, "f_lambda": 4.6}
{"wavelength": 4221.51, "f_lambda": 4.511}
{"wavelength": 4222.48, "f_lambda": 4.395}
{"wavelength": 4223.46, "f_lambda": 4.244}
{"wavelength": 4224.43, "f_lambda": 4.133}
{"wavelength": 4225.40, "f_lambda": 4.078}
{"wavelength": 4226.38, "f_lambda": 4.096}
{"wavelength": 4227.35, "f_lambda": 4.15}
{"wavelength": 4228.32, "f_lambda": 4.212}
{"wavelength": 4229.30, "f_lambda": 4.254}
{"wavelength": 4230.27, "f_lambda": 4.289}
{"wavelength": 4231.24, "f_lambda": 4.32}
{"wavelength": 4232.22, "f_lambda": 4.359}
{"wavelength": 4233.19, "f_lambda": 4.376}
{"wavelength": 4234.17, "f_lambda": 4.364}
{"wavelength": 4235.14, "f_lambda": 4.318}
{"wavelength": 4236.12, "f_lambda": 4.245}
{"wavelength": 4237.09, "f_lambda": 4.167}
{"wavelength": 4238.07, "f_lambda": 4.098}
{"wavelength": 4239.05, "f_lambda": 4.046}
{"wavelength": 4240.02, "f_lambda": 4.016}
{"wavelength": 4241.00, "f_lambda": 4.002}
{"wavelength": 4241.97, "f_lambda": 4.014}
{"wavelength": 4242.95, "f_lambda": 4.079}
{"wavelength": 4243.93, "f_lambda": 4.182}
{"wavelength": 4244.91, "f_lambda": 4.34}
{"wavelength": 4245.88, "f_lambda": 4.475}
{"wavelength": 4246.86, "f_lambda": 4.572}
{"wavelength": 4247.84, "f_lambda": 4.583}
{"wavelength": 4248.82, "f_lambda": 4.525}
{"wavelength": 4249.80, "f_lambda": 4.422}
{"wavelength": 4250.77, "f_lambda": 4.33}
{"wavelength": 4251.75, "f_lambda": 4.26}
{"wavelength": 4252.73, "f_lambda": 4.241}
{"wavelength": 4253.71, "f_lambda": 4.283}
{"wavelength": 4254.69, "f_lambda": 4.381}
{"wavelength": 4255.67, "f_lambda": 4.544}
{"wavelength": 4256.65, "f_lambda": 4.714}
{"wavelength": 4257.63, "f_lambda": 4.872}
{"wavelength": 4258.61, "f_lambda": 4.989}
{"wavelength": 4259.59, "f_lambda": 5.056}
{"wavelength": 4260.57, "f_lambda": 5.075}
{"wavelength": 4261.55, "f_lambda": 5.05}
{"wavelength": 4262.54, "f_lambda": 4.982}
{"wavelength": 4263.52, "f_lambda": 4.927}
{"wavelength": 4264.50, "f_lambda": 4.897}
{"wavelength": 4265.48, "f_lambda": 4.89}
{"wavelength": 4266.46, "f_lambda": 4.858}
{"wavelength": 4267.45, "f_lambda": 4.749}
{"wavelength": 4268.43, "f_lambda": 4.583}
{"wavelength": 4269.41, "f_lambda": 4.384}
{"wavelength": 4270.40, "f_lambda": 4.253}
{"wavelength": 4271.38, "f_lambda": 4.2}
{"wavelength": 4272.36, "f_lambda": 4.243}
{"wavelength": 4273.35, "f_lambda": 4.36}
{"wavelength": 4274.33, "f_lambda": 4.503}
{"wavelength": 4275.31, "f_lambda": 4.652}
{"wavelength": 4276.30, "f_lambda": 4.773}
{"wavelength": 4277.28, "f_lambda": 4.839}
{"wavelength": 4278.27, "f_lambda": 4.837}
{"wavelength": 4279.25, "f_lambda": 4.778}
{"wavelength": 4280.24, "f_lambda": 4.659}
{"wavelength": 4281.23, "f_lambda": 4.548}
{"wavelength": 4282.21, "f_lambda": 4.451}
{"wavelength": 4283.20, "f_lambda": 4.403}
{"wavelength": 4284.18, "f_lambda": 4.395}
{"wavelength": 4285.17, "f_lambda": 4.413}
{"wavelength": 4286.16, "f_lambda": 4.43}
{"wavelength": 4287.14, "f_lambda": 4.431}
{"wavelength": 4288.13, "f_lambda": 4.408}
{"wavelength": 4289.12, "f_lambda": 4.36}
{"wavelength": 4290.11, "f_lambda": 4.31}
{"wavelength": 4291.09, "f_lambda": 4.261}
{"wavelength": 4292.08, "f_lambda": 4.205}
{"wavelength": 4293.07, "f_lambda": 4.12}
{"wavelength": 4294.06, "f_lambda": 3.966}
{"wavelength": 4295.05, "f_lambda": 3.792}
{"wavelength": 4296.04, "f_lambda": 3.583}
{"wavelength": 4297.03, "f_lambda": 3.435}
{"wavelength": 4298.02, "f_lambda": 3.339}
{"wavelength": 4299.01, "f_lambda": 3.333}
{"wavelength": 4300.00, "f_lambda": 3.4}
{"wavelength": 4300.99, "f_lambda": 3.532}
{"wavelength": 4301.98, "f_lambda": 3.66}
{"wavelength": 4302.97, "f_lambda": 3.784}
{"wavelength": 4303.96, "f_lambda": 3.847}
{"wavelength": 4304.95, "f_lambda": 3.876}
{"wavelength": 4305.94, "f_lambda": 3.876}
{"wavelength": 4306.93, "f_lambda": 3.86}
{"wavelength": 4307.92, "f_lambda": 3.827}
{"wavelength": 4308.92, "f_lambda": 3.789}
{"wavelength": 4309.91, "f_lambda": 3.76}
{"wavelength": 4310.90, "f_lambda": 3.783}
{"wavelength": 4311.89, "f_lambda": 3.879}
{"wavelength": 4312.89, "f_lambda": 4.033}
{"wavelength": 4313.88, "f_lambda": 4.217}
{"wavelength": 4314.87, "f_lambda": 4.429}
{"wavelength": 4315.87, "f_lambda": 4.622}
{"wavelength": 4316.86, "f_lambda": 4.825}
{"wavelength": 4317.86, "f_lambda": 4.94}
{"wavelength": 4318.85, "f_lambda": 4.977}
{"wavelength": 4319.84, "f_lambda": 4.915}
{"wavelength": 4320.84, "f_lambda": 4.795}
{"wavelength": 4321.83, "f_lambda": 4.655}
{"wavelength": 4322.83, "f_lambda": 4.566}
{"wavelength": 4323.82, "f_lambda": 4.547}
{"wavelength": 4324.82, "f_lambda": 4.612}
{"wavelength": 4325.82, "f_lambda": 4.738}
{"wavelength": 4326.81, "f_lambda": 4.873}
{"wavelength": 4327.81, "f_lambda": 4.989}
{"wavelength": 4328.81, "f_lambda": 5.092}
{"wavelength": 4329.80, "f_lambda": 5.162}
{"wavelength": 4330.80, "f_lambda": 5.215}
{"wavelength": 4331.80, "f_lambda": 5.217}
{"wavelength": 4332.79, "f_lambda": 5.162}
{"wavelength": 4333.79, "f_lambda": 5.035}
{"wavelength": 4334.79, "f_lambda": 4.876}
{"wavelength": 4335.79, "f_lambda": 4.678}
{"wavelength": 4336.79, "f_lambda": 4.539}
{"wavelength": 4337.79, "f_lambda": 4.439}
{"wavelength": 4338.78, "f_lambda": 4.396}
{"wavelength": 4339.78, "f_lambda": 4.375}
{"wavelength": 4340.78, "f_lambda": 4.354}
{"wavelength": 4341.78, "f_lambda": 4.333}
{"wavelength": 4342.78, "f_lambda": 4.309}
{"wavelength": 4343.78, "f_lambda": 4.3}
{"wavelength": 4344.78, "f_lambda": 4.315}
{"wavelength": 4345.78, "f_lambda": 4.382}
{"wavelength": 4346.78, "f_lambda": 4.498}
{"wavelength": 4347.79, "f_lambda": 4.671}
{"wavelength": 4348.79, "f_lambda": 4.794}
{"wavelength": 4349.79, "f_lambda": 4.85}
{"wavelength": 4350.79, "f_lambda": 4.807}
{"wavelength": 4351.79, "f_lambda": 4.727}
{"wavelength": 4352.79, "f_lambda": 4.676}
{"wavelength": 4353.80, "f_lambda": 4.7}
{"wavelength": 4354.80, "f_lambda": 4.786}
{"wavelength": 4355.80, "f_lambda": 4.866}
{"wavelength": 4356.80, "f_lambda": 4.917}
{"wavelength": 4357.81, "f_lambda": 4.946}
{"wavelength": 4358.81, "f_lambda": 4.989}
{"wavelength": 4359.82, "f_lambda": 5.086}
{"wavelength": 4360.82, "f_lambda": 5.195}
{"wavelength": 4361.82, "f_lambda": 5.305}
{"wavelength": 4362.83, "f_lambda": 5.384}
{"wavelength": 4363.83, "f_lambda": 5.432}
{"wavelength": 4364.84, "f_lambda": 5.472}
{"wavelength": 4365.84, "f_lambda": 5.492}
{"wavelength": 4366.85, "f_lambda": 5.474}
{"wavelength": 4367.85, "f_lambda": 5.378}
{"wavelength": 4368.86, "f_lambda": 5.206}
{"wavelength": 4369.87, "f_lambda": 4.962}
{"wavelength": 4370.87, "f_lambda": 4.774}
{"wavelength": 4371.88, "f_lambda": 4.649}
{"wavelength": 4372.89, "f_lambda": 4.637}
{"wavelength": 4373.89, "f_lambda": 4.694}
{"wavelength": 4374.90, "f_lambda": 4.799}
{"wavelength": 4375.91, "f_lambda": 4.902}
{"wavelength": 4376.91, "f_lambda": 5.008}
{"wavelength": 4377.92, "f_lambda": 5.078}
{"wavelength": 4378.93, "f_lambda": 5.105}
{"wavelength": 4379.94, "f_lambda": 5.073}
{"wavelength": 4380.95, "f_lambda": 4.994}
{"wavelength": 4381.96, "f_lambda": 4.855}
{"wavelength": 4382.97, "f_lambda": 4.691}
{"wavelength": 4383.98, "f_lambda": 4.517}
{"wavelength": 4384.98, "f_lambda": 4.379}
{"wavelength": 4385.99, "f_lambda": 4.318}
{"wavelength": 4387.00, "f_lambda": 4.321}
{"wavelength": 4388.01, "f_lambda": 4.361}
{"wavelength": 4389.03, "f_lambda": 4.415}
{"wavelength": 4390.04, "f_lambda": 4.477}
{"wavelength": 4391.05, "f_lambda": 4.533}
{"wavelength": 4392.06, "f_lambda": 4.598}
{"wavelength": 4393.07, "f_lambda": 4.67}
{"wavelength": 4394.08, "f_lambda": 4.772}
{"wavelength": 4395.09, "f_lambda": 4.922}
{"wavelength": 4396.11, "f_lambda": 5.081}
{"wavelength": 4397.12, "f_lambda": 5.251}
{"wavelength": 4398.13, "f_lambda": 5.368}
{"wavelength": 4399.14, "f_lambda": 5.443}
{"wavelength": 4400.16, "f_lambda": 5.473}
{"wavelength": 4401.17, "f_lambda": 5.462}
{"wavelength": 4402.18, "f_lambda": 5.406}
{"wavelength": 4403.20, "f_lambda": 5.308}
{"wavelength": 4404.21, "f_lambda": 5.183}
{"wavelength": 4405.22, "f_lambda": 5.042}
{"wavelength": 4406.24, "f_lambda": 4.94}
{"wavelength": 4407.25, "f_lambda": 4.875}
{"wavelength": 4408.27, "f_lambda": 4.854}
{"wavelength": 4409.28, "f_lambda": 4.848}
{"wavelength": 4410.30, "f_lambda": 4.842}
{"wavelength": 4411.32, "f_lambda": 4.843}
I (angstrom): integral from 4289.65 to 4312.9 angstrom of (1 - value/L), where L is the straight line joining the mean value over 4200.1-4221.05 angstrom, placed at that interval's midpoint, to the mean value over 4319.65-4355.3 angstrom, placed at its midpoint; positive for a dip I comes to 4.5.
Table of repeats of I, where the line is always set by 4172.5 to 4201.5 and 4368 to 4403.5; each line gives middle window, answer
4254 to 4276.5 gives -0.85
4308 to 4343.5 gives 0.79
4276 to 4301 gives 2.10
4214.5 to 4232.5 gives -0.04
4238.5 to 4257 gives 0.64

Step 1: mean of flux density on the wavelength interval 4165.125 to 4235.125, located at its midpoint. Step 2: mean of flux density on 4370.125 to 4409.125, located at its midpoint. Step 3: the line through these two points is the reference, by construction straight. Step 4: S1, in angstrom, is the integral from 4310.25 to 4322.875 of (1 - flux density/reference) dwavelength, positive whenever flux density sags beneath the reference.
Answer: 0.5 angstrom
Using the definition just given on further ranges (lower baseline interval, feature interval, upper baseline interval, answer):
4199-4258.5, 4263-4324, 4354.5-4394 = 4.7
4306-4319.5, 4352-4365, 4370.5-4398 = -1.4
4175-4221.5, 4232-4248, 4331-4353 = 1.0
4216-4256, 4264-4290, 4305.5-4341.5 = -0.7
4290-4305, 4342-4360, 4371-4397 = -1.4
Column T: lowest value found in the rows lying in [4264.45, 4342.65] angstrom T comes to 3.333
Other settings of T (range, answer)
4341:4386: 4.3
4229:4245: 4.002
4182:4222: 4.035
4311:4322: 3.879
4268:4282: 4.2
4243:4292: 4.182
